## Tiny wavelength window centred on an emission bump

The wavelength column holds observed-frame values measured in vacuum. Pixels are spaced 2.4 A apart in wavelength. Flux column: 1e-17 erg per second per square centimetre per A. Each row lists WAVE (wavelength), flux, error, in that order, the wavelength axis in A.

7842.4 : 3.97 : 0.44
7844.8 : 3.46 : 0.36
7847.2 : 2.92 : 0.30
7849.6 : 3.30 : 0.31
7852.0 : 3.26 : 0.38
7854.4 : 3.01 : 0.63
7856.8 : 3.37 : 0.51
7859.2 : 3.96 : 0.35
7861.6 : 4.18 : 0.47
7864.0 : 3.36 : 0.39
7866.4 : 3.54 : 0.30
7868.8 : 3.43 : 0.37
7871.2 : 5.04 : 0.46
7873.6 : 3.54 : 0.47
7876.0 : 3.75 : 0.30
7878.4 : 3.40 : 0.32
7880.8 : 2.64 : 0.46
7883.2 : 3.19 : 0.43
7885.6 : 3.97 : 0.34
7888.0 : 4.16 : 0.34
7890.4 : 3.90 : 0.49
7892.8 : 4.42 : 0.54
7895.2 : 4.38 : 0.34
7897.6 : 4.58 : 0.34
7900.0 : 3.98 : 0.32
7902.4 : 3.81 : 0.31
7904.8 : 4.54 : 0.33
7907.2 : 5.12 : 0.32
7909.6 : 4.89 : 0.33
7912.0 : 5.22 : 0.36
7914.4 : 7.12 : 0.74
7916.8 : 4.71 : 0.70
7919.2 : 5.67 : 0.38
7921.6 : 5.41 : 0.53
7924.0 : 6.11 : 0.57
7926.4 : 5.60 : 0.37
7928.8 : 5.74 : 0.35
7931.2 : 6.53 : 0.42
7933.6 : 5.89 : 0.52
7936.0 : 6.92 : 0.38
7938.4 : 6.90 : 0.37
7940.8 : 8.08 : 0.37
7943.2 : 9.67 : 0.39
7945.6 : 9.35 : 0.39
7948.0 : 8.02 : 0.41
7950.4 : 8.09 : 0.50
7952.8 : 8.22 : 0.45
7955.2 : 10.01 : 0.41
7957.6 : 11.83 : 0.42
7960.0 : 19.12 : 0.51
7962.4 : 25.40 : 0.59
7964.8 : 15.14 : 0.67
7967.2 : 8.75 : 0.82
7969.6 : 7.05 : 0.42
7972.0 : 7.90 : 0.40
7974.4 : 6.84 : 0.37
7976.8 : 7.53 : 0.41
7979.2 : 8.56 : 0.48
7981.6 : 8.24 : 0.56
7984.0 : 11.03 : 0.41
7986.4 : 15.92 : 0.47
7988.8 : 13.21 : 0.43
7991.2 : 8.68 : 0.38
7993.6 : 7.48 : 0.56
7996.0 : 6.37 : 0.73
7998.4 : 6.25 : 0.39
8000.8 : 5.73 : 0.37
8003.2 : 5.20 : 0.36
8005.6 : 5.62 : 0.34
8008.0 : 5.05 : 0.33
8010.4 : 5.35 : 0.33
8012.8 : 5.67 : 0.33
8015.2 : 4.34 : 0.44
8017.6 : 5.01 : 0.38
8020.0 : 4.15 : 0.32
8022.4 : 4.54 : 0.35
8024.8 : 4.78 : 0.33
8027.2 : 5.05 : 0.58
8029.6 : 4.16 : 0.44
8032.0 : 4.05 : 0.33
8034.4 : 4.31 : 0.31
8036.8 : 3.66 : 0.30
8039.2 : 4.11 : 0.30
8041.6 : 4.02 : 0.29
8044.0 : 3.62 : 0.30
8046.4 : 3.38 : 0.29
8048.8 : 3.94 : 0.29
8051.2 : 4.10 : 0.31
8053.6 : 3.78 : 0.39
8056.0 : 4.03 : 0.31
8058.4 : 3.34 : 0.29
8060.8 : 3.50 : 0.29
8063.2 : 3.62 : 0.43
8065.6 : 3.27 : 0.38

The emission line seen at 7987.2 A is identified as [N II] 6583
